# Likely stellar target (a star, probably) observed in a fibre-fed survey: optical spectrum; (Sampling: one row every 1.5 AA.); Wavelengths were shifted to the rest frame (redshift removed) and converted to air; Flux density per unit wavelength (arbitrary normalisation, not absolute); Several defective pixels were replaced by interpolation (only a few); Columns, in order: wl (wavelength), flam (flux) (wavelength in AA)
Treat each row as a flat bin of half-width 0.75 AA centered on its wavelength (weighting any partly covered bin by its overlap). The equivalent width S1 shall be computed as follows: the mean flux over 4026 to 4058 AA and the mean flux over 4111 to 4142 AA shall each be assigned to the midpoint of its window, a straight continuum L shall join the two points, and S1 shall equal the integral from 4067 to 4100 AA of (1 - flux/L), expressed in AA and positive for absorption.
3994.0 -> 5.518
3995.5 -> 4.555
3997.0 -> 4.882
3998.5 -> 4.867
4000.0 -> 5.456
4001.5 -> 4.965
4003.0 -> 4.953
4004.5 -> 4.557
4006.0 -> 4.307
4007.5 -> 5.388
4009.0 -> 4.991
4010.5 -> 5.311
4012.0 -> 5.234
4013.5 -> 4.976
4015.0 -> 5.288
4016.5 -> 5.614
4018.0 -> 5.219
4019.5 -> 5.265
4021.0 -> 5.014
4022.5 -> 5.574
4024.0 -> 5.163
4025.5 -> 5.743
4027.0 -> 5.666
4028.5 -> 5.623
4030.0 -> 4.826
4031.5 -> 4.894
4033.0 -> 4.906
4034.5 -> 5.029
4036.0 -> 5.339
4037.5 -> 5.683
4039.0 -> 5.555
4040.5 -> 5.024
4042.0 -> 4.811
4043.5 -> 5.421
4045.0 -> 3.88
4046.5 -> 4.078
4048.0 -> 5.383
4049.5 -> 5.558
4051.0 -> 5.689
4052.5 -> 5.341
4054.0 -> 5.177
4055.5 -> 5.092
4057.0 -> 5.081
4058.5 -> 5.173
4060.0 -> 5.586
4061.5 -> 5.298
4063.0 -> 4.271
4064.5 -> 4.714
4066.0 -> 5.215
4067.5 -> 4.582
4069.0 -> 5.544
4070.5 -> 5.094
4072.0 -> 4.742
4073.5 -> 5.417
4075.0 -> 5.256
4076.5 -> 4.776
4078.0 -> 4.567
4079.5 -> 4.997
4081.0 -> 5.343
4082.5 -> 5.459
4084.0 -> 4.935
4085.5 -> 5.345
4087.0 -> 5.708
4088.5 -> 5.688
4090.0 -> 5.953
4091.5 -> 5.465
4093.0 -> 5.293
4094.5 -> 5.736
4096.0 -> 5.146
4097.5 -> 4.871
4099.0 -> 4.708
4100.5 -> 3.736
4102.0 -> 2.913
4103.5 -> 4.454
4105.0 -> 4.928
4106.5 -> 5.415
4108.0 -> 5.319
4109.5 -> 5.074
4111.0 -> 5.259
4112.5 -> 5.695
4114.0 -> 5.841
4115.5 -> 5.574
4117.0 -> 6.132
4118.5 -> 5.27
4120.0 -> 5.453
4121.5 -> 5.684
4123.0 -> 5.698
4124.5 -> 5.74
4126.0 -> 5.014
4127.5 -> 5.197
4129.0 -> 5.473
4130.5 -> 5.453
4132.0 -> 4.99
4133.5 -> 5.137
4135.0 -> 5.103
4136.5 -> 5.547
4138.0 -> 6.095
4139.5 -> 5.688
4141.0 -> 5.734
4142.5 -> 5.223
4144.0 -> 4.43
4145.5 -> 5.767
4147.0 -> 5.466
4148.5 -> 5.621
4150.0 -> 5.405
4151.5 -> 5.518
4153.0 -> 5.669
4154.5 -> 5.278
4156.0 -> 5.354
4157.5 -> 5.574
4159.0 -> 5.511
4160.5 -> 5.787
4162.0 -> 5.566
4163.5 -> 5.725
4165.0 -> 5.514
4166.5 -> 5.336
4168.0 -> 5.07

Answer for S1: 0.8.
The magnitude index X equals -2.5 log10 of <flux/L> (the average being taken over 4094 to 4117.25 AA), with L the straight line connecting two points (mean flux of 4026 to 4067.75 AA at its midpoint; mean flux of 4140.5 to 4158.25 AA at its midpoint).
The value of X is 0.06 mag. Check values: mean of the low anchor 5.11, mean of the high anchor 5.42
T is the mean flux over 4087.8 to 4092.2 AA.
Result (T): 5.7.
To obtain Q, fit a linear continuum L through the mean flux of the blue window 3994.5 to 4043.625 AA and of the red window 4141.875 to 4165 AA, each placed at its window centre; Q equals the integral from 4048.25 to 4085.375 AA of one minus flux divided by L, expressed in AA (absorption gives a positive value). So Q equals 0.9 AA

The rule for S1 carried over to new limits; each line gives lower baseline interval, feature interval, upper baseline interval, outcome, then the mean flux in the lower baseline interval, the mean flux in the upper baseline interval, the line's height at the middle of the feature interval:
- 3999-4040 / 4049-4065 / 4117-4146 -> 0.3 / 5.2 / 5.42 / 5.28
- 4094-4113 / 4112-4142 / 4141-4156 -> -2.3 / 4.84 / 5.39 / 5.13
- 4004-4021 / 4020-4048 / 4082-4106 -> -0.3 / 5.11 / 5.02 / 5.09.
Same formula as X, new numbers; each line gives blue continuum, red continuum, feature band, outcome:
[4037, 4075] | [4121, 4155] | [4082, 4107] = 0.045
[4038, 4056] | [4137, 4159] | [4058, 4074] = 0.025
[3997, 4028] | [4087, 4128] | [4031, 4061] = 0.012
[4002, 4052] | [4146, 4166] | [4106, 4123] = -0.023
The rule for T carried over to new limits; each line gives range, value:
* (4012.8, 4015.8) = 5.14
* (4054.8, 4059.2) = 5.11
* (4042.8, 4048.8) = 4.69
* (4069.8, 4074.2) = 5.08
